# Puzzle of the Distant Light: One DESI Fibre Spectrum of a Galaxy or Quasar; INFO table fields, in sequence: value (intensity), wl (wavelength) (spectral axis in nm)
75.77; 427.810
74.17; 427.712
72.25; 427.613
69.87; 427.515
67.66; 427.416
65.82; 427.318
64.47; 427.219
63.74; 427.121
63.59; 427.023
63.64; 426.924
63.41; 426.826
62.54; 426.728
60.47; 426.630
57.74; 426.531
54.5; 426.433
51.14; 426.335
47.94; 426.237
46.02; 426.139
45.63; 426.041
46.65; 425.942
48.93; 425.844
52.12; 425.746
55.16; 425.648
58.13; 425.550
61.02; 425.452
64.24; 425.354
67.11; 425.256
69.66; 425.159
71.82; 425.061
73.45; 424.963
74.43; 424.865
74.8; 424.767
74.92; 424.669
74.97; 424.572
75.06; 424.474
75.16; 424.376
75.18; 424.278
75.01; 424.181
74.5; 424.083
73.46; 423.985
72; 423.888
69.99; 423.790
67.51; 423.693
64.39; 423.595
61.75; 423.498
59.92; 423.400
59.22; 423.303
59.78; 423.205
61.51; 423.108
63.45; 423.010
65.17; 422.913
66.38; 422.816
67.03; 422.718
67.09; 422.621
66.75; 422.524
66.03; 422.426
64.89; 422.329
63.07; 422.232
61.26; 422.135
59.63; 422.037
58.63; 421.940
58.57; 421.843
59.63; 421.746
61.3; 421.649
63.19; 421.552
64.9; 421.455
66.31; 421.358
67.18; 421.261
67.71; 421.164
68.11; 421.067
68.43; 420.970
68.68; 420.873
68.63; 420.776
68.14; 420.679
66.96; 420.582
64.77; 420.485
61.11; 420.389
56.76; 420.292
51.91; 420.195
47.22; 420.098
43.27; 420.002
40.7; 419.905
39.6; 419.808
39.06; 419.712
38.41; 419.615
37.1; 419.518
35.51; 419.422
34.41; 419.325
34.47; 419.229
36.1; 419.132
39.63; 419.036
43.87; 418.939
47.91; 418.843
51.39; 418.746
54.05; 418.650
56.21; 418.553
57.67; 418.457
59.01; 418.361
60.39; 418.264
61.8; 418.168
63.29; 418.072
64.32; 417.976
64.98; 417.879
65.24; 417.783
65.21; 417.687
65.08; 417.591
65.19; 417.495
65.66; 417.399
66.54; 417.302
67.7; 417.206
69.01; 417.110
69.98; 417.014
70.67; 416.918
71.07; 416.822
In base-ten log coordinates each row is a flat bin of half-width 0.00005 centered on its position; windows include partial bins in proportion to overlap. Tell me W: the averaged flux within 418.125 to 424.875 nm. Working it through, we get 60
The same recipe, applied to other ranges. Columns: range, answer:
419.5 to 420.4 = 45.1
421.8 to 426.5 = 63.8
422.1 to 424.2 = 65.8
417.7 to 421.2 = 53.6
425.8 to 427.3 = 56.2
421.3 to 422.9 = 63.5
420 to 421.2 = 62.3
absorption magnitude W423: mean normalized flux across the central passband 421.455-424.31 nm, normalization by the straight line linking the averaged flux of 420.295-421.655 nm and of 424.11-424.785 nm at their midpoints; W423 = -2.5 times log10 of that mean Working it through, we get 0.10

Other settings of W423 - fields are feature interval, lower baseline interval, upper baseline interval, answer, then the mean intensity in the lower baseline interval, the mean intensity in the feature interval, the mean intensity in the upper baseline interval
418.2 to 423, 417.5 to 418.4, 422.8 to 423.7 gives 0.12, 63.4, 56.3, 62.6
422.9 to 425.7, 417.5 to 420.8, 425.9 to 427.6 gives -0.20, 52.5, 68.1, 58.9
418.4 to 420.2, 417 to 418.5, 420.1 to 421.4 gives 0.42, 64.3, 43.5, 64.3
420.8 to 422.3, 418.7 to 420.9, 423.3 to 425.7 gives -0.14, 48.3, 63.9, 69.1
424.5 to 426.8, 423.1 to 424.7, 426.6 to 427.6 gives 0.11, 69.2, 60.7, 64.9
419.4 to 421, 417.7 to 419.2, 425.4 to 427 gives 0.04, 55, 52.8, 54.8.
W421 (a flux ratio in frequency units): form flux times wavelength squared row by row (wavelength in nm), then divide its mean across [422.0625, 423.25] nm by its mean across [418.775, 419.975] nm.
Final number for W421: 1.67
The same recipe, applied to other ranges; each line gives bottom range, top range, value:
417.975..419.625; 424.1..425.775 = 1.47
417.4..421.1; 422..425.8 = 1.26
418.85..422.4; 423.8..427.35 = 1.19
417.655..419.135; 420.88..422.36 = 1.15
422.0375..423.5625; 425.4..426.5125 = 0.83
